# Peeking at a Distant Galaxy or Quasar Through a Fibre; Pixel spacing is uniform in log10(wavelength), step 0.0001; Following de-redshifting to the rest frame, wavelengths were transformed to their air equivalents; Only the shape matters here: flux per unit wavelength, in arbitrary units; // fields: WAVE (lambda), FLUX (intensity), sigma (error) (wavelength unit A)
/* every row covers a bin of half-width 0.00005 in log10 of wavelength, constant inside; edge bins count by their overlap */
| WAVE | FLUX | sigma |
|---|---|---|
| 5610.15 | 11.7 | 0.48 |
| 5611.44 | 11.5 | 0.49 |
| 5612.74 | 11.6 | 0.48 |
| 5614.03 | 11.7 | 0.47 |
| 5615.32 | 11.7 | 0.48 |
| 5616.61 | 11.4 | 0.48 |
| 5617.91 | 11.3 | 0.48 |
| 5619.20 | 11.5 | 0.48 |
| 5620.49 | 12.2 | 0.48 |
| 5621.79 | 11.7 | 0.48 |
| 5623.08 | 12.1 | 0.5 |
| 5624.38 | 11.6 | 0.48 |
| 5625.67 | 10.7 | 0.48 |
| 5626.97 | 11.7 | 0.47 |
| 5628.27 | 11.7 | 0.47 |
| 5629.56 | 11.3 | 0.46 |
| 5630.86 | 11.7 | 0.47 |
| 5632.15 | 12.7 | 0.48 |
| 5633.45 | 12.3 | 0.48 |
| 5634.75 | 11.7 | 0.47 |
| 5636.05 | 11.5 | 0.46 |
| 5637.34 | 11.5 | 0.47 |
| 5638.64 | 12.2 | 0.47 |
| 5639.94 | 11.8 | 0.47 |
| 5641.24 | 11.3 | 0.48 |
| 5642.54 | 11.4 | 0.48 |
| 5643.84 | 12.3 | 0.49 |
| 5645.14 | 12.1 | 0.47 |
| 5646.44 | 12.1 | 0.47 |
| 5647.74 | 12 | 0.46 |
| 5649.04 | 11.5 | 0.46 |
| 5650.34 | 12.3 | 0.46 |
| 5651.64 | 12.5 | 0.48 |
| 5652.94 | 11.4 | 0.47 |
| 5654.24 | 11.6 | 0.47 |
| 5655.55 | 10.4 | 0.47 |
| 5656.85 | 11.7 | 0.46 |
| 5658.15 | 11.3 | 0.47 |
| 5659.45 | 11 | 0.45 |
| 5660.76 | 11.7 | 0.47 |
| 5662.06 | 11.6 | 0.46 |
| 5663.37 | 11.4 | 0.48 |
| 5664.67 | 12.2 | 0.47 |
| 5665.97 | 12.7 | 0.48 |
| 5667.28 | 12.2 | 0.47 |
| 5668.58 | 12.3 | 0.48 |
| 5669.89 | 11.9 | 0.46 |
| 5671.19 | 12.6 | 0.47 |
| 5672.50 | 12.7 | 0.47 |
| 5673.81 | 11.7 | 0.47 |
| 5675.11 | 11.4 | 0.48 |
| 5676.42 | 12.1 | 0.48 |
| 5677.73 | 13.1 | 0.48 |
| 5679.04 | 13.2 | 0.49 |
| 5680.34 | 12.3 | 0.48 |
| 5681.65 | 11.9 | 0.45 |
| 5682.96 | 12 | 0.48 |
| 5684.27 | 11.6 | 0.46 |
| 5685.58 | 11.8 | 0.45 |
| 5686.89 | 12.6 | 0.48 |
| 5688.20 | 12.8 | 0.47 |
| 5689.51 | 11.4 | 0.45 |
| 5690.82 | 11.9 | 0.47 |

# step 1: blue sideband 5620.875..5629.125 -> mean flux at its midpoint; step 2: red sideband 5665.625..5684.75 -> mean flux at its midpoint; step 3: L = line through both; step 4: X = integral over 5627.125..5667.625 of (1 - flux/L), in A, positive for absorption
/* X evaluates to 0.4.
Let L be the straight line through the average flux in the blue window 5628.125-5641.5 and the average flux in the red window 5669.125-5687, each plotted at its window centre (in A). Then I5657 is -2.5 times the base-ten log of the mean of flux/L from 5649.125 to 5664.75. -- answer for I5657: 0.04 mag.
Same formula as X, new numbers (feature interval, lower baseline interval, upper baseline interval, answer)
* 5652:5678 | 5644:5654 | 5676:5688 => 0.66 A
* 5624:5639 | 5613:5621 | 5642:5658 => -0.02 A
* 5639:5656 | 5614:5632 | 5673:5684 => 0.15 A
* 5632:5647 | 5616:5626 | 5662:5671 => -0.10 A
